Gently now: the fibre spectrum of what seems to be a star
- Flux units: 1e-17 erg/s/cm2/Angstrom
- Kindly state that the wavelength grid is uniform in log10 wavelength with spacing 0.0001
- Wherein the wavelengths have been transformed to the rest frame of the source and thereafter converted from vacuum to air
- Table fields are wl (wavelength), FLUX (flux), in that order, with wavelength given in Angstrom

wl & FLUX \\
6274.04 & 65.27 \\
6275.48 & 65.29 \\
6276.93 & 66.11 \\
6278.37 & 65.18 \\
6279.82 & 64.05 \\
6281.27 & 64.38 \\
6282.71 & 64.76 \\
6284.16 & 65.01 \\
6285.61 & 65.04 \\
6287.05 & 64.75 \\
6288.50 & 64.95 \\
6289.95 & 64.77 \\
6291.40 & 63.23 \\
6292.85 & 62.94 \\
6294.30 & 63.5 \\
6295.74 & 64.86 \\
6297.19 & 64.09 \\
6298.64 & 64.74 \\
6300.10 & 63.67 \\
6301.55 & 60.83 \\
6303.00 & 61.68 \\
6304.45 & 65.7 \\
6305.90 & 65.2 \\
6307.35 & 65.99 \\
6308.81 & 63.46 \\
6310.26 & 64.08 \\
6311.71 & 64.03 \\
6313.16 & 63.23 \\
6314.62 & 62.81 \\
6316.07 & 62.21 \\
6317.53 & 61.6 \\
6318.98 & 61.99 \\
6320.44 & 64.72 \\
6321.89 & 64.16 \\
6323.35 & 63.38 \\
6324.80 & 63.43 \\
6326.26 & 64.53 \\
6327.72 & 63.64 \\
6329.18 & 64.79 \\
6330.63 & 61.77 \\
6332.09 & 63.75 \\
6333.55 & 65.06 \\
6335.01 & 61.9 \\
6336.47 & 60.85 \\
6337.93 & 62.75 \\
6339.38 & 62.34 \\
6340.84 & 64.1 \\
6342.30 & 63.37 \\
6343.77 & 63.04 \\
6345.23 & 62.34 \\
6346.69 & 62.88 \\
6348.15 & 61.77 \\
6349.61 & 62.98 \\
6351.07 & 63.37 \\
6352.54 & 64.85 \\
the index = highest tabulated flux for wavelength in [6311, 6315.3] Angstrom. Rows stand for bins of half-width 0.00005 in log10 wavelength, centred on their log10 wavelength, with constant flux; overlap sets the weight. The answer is 64.03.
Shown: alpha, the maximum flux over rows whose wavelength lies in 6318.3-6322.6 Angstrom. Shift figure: 64.72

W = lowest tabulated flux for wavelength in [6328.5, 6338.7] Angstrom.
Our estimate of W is 60.85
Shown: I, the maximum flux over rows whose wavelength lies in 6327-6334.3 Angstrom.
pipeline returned 65.06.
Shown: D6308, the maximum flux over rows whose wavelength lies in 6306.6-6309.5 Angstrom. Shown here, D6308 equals 65.99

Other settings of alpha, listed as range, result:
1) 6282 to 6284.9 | 65.01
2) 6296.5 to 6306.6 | 65.7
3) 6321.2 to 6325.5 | 64.16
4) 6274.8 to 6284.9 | 66.11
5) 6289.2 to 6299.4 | 64.86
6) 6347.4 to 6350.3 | 62.98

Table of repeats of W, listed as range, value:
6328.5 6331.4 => 61.77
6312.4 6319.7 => 61.6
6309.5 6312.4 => 64.03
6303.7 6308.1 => 65.2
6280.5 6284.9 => 64.38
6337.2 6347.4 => 62.34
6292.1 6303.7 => 60.83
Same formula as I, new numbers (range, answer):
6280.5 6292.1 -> 65.04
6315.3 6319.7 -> 62.21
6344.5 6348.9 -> 62.88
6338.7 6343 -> 64.1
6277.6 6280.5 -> 65.18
